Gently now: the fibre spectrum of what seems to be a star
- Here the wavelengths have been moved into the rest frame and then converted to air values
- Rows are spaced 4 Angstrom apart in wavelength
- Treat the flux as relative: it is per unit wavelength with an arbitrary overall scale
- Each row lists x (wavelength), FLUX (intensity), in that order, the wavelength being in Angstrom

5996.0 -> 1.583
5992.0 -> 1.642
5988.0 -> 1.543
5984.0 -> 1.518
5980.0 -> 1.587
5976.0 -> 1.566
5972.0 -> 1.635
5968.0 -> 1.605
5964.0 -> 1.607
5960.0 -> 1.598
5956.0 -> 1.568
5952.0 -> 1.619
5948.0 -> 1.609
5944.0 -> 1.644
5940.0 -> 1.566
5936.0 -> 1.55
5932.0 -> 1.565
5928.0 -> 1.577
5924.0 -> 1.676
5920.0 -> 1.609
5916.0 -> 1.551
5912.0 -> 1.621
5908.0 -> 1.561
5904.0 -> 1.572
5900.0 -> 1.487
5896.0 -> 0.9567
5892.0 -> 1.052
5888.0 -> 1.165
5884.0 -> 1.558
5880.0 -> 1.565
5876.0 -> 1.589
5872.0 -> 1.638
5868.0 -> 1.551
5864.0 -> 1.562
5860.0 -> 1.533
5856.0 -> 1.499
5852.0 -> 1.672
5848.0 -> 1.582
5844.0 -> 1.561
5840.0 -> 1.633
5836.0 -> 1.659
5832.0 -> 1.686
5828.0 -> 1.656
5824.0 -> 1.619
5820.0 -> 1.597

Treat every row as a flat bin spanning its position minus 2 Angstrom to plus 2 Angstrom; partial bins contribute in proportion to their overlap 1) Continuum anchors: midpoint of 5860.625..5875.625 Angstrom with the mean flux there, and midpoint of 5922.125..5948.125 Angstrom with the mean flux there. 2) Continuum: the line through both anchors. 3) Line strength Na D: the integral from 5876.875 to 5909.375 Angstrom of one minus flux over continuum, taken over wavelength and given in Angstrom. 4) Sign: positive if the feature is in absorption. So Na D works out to 4.5 Angstrom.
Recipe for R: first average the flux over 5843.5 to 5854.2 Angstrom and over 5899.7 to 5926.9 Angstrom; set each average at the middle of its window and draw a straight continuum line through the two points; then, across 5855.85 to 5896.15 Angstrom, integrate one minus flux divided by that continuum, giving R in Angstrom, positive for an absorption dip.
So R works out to 4.0 Angstrom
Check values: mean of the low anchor 1.61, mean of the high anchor 1.59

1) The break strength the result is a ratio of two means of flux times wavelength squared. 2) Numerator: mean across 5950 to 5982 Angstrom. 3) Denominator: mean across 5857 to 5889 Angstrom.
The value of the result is 1.1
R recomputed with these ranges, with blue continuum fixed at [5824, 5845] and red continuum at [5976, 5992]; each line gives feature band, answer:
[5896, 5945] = 1.26 Angstrom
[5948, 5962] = -0.17 Angstrom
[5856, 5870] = 0.73 Angstrom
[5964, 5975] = -0.30 Angstrom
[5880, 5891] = 1.66 Angstrom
